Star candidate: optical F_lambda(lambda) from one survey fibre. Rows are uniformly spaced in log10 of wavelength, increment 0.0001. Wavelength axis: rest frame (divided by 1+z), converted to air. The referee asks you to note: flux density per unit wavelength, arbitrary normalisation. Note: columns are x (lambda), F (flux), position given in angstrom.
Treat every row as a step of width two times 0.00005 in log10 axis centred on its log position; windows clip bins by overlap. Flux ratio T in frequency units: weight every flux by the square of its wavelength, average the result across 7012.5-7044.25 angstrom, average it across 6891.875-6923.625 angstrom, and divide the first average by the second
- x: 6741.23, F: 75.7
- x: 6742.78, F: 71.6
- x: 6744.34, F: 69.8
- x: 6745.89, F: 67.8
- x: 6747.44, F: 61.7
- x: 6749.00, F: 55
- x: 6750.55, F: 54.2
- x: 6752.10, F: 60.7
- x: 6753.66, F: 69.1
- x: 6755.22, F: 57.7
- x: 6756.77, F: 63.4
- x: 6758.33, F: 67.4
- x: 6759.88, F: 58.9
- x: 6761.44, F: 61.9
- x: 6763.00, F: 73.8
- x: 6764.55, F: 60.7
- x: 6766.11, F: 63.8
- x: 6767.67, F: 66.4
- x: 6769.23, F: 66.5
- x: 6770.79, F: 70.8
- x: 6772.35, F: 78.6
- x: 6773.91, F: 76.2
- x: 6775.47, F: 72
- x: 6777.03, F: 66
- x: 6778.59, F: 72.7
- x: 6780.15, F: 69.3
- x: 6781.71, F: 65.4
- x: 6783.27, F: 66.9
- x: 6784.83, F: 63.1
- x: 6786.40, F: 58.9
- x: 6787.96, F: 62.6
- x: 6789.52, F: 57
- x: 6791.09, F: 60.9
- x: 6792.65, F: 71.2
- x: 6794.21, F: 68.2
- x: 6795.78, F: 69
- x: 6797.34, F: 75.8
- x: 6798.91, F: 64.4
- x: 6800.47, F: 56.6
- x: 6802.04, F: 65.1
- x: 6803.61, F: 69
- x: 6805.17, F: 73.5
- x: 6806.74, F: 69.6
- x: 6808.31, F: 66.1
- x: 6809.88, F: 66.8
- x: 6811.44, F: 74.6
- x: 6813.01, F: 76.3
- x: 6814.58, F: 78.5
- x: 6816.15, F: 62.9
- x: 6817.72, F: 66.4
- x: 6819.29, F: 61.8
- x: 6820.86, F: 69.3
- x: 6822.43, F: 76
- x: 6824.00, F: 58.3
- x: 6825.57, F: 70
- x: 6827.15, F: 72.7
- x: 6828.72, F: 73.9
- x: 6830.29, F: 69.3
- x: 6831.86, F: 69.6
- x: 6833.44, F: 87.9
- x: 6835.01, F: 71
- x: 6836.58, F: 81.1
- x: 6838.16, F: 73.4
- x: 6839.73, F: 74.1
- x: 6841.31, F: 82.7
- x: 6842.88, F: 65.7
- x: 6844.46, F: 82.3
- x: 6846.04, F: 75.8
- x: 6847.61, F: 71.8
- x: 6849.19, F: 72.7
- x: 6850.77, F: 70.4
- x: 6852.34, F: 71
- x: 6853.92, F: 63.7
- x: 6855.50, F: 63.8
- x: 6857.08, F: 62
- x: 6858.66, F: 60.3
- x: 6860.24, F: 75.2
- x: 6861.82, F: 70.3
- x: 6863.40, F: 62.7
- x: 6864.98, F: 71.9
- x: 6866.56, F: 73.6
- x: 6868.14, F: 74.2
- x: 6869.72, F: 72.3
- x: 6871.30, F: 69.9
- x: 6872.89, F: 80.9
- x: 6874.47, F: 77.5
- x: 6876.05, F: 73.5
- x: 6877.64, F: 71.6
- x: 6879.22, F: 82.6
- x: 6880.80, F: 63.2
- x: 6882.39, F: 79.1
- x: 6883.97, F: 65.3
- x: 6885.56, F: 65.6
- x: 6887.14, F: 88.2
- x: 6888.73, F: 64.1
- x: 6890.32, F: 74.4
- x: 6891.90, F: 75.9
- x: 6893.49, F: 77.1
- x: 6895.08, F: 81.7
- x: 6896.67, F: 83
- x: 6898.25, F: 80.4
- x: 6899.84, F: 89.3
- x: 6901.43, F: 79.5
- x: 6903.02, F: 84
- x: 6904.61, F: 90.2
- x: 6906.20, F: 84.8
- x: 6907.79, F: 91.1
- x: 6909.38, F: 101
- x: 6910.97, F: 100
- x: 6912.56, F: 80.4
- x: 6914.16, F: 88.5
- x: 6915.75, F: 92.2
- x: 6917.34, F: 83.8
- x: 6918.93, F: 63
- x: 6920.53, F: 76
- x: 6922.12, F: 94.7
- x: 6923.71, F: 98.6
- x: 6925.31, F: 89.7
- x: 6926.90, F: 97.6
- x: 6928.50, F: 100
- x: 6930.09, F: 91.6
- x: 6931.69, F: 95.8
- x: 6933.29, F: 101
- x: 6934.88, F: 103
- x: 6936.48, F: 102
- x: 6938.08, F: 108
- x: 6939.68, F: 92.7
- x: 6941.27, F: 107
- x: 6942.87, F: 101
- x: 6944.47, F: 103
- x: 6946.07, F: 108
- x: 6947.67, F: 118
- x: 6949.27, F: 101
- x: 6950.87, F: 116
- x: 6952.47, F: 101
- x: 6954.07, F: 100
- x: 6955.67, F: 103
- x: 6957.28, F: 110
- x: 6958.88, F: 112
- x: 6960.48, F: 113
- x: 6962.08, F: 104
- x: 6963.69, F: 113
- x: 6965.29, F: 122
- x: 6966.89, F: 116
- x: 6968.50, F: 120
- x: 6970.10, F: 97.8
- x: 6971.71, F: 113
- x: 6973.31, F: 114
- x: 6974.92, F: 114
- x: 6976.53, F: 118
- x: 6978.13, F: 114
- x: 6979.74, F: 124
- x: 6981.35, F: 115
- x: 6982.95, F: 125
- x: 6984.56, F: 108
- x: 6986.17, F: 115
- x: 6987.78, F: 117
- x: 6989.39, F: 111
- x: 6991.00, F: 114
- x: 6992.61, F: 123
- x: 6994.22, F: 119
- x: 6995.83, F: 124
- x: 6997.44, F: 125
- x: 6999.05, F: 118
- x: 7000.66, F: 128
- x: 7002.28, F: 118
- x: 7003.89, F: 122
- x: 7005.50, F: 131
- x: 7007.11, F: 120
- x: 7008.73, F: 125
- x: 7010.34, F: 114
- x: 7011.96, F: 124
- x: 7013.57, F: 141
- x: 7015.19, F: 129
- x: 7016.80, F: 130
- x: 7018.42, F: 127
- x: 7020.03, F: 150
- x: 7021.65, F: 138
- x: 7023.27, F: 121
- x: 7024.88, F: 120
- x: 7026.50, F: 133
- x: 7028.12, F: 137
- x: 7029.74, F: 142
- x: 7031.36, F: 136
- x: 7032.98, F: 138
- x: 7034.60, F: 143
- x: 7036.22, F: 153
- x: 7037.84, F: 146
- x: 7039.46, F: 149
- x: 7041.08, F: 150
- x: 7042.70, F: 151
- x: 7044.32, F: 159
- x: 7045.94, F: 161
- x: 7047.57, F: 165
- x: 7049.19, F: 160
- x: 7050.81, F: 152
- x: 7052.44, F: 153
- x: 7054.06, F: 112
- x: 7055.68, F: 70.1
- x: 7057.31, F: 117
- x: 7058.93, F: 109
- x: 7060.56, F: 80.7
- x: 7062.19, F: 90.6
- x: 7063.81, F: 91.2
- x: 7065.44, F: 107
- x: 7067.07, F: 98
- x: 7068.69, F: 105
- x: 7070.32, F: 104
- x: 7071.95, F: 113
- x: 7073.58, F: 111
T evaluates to 1.69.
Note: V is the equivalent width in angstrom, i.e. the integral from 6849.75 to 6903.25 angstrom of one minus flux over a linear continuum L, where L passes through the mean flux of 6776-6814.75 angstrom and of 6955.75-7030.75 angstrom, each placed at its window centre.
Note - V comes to 9.6 angstrom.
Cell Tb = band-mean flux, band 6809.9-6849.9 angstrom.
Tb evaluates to 72.6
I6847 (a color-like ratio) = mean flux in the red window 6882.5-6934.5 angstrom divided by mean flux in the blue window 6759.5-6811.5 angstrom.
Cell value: 1.3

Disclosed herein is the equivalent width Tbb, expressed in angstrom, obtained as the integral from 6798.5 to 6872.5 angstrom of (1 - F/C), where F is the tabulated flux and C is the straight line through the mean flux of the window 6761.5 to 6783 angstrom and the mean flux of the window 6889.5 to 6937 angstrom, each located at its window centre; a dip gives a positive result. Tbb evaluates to 6.8 angstrom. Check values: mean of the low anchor 69.1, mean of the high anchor 88.3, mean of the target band 70.5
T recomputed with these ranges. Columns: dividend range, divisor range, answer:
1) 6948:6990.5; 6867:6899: 1.53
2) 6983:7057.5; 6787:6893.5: 1.96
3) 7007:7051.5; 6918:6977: 1.38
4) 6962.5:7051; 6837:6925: 1.73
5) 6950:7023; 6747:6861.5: 1.83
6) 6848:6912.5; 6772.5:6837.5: 1.13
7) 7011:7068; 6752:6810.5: 2.12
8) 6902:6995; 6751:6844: 1.58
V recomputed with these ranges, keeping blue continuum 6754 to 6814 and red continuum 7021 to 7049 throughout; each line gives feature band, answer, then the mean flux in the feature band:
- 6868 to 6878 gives 2.1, 74.4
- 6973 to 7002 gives 2.5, 118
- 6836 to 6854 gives 2.5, 74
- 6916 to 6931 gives 2.9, 88.5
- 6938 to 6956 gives 1.9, 105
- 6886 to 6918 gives 5.9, 84.3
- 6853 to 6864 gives 3.0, 65.5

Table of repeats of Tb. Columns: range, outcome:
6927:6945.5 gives 100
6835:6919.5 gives 76.5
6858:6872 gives 70.2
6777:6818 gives 67.3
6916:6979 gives 103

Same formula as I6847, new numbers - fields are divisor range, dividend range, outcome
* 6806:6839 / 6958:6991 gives 1.60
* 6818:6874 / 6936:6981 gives 1.53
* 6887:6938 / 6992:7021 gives 1.44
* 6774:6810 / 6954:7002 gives 1.73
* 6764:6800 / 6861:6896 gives 1.09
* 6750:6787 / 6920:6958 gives 1.53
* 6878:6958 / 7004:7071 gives 1.42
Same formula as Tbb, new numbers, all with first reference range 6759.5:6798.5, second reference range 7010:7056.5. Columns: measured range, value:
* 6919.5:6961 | 4.1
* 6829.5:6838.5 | 0.8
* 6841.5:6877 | 7.3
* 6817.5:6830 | 1.7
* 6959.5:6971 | 0.7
